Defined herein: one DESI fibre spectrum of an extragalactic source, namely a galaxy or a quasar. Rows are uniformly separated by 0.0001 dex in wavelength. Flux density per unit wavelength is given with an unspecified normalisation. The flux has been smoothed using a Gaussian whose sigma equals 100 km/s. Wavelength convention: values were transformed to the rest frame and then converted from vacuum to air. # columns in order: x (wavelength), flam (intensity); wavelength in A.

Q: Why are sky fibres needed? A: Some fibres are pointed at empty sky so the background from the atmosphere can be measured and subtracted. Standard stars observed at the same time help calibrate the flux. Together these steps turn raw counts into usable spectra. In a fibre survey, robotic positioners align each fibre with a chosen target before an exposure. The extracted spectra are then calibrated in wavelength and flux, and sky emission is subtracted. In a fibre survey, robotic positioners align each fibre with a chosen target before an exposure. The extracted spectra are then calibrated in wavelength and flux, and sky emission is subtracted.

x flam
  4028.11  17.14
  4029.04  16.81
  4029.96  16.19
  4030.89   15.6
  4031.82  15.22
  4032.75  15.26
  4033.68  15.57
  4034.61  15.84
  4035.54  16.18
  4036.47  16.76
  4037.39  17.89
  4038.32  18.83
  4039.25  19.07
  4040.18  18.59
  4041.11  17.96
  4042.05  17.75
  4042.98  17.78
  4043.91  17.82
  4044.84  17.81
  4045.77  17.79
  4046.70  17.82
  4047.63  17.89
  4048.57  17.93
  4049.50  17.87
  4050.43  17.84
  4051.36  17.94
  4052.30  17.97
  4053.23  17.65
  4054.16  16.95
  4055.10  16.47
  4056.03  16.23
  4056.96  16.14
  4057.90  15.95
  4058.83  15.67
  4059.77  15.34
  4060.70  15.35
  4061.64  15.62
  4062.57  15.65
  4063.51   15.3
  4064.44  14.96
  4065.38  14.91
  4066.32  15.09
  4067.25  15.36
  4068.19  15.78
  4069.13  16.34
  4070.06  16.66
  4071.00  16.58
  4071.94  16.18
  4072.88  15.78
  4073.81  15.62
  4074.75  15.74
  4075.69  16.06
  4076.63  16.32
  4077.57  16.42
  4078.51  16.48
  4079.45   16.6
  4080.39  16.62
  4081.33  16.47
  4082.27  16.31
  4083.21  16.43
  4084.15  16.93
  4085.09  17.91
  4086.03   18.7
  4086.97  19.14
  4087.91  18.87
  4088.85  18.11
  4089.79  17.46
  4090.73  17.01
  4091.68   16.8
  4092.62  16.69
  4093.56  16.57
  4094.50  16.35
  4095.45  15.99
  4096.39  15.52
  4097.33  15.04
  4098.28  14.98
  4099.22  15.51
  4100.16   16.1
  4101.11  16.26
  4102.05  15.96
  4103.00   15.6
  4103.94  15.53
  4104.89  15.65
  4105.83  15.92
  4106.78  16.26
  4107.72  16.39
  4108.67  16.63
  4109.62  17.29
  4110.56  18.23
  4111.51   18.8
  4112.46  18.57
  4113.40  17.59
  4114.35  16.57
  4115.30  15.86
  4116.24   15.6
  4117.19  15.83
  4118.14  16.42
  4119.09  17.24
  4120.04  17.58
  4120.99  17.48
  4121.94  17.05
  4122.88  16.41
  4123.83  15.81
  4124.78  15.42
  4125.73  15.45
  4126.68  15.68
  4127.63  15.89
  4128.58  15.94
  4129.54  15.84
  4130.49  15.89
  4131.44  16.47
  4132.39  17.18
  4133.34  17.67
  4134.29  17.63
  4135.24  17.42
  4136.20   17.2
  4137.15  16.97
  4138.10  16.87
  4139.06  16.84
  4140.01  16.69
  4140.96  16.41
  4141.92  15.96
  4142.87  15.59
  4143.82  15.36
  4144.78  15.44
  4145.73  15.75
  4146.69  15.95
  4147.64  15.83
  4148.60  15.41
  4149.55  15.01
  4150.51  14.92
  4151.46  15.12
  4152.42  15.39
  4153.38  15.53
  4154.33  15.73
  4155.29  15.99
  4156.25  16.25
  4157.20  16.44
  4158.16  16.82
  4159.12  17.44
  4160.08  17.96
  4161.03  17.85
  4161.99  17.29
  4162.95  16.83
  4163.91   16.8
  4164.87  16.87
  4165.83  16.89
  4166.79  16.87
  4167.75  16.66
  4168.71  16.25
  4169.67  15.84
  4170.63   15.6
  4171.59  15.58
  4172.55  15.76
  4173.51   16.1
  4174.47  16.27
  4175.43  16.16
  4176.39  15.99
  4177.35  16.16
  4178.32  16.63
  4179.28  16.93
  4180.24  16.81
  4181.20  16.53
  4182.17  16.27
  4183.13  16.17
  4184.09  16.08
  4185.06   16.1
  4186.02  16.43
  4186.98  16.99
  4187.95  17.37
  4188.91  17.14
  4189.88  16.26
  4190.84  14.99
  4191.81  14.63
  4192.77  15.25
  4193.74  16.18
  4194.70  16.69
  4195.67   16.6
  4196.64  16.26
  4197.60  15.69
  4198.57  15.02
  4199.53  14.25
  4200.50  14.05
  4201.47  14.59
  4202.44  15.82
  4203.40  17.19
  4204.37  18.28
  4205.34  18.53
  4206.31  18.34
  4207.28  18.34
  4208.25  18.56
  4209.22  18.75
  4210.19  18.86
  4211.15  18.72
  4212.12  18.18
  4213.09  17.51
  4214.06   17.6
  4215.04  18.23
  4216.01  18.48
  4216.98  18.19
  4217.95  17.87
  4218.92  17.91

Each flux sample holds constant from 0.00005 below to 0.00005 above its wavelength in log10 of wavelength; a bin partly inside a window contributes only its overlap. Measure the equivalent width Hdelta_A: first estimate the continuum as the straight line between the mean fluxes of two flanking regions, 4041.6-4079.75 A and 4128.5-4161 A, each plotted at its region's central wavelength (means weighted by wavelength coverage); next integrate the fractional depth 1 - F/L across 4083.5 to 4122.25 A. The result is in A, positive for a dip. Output -0.88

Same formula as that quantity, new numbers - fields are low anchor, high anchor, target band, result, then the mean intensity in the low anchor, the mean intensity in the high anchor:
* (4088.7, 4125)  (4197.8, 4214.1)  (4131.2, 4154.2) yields 0.8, 16.5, 17.2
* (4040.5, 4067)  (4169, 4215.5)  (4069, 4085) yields 0.4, 16.8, 16.6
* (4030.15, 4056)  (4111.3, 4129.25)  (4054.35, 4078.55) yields 1.7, 17.3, 16.5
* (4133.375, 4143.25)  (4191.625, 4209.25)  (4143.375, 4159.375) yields 0.9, 16.8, 16.4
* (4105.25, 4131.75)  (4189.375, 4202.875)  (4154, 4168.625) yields -0.8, 16.6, 15.4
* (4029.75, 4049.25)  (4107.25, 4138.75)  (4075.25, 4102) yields 0.4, 17.2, 16.8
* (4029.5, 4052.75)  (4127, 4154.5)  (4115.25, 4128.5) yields 0.1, 17.3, 16.1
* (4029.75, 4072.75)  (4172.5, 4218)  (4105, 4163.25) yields 0.9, 16.7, 16.7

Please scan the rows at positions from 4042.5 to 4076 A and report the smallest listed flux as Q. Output 14.91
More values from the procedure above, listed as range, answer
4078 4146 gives 14.98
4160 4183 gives 15.58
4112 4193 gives 14.63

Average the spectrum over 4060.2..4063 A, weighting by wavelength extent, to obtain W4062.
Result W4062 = 15.6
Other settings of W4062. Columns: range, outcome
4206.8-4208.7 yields 18.4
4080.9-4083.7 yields 16.4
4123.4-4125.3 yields 15.6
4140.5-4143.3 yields 16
